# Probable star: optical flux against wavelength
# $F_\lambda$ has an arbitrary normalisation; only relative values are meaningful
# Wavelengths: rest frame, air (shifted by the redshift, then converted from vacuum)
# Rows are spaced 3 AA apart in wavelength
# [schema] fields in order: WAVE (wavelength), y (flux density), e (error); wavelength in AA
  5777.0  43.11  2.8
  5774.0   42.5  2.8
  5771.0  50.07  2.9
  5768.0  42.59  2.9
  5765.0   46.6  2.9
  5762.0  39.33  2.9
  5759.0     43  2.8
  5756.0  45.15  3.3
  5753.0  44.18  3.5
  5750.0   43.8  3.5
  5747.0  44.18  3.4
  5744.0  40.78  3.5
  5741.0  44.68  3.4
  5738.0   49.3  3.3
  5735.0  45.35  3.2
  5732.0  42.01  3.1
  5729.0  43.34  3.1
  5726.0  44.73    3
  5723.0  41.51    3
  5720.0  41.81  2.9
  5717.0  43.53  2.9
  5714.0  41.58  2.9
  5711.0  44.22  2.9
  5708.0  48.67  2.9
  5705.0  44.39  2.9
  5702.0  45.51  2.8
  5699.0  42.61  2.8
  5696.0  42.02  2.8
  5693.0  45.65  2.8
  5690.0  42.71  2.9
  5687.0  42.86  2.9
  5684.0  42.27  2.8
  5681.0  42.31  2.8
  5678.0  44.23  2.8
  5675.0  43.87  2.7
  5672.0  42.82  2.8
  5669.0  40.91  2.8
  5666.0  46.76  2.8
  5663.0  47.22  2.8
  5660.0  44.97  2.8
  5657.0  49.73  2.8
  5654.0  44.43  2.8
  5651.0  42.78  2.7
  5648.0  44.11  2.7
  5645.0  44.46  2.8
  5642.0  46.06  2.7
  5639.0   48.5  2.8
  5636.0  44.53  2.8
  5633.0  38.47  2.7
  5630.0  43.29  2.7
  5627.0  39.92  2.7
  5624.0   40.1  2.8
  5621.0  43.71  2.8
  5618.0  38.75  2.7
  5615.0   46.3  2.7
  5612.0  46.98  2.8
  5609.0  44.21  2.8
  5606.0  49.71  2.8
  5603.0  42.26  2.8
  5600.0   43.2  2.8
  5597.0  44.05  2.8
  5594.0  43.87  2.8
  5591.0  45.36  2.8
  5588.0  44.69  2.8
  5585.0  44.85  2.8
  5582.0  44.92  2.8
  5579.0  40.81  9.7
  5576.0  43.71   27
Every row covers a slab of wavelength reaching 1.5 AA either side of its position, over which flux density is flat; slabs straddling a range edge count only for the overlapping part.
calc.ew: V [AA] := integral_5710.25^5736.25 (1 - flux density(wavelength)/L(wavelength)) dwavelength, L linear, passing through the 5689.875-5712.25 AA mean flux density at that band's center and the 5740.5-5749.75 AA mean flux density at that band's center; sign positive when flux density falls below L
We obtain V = 0.5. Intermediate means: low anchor 44.6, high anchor 43.1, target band 43.1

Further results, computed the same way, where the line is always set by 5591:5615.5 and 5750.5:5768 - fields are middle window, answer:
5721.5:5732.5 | 0.2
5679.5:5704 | 0.5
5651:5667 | -0.6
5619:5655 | 1.2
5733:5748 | -0.4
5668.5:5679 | 0.3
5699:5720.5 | -0.1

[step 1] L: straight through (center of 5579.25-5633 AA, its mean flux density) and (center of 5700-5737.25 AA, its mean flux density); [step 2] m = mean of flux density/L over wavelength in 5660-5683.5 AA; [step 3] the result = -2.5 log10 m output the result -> 0.00 mag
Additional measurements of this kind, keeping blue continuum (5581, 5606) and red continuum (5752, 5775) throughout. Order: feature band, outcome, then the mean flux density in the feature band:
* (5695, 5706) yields 0.02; 43.7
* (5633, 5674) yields -0.01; 44.9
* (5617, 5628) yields 0.09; 40.7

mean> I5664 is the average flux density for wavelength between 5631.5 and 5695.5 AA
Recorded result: 44.2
